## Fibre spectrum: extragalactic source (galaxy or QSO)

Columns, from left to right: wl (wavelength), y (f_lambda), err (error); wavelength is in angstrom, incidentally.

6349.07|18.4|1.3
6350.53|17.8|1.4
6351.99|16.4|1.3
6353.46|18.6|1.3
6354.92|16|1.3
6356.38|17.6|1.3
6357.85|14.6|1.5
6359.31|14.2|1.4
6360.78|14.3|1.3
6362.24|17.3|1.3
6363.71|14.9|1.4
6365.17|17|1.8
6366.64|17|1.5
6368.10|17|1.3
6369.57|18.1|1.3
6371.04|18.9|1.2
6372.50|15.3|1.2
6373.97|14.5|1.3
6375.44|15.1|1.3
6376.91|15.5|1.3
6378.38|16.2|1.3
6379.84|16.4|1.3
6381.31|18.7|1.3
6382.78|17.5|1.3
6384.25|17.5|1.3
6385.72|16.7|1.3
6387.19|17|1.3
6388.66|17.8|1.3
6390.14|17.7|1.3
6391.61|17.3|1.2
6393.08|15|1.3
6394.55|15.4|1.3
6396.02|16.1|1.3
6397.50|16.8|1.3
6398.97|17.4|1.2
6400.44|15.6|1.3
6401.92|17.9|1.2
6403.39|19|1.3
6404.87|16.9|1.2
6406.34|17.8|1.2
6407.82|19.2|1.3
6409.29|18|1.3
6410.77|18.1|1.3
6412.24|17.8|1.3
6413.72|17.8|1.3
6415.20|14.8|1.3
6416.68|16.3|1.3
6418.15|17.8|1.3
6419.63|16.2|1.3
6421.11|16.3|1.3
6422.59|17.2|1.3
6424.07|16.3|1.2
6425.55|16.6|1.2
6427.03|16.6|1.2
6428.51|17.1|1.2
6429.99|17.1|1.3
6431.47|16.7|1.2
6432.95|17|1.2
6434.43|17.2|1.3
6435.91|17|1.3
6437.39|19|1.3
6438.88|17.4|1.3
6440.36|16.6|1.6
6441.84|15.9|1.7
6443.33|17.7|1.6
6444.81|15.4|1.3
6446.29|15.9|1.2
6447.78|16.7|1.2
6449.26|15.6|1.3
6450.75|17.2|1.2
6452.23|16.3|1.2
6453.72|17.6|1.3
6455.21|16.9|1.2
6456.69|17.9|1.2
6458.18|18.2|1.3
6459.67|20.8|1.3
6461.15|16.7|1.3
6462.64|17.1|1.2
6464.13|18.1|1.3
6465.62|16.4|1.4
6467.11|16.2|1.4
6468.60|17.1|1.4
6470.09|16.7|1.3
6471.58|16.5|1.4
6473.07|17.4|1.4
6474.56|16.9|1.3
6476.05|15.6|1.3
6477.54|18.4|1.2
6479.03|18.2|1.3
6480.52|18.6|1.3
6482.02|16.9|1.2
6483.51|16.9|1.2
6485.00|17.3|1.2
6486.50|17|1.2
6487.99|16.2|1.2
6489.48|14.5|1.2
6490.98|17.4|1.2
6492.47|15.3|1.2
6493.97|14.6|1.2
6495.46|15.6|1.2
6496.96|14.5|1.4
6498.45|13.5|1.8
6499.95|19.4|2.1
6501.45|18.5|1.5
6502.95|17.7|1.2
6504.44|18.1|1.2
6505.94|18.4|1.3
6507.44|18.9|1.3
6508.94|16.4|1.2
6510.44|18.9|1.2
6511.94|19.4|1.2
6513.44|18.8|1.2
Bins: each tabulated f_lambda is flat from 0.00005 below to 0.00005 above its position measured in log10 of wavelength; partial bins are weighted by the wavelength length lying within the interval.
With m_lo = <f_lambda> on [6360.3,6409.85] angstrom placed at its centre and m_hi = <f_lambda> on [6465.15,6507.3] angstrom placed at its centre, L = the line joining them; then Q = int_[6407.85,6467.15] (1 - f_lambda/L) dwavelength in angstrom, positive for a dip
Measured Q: -0.8 angstrom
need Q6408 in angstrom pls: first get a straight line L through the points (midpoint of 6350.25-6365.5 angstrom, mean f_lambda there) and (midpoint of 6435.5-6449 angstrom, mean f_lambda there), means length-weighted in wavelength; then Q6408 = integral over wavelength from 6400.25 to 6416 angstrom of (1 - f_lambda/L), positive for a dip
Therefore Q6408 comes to -1.00 angstrom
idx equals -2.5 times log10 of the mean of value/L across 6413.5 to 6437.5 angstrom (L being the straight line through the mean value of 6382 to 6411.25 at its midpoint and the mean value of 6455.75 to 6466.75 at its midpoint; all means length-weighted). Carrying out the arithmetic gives 0.04 mag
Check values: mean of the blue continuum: 17.2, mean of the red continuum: 17.8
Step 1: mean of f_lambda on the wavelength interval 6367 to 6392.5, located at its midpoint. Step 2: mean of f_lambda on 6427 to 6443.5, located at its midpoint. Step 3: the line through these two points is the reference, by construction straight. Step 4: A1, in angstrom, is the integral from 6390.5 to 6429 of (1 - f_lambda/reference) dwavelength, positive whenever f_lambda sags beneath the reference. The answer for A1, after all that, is 0.1 angstrom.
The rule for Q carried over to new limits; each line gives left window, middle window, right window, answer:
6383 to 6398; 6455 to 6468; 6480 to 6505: -0.8 angstrom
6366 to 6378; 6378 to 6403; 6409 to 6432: -0.5 angstrom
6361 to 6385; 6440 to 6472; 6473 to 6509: -0.3 angstrom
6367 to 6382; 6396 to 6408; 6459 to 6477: -0.5 angstrom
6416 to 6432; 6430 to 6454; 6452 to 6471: 0.3 angstrom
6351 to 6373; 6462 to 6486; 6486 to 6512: -0.5 angstrom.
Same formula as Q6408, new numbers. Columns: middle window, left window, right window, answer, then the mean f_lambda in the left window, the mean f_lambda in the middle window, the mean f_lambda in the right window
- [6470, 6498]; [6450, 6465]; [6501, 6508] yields 2.3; 17.7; 16.5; 18.3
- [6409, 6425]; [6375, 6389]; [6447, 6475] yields 0.1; 16.9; 16.9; 17.2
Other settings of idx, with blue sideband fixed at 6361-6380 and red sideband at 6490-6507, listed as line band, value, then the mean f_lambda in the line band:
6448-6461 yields -0.061 mag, 17.5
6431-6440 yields -0.056 mag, 17.4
